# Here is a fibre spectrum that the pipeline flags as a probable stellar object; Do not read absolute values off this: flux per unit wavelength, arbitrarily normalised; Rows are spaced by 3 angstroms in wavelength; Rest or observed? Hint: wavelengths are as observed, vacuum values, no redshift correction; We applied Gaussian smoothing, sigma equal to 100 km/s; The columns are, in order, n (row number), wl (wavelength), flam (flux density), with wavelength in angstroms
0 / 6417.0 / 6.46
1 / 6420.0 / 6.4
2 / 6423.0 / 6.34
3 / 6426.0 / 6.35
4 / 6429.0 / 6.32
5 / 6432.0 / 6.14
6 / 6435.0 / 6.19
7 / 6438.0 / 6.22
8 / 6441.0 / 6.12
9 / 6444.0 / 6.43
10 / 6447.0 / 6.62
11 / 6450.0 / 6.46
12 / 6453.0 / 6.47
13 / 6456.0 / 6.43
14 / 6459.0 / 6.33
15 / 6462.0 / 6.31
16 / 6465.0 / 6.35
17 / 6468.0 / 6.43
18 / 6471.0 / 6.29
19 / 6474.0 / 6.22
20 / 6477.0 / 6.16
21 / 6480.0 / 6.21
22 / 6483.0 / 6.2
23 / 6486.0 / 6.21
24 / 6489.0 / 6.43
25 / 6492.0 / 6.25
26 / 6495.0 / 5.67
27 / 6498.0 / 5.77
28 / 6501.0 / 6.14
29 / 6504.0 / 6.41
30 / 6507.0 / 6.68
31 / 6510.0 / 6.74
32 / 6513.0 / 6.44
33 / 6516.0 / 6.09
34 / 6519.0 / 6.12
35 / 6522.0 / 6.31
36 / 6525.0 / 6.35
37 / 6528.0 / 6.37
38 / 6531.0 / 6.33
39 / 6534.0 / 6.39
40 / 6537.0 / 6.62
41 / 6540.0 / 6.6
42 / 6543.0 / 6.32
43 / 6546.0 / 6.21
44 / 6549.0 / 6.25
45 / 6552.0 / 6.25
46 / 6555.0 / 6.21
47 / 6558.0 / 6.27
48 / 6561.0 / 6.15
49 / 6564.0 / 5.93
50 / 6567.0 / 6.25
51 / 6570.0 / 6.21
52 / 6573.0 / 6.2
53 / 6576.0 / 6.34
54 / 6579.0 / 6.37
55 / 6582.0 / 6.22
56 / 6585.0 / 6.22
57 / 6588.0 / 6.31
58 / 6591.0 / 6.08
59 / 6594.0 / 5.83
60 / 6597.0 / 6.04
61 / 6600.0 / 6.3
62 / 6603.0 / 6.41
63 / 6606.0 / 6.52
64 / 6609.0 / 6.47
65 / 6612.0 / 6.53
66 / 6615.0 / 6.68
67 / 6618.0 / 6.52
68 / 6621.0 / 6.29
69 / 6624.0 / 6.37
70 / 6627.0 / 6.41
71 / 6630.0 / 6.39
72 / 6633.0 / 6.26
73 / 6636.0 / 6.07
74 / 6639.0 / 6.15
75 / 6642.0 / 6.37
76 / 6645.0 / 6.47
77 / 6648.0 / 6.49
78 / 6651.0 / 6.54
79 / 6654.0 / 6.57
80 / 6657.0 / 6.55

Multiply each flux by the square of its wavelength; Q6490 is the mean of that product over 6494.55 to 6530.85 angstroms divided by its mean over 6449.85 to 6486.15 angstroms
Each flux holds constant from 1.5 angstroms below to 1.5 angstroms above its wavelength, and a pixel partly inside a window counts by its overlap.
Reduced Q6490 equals 1.01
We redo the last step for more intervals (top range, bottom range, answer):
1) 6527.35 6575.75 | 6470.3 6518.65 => 1.02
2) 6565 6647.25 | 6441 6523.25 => 1.04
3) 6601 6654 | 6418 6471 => 1.07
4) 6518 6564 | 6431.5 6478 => 1.02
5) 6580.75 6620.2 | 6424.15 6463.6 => 1.05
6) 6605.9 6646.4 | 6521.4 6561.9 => 1.03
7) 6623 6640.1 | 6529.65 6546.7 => 1.01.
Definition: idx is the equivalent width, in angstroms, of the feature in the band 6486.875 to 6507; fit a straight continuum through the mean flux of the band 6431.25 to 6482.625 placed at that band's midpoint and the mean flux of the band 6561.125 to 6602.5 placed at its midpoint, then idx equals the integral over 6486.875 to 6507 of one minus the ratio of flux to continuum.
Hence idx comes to 0.37 angstroms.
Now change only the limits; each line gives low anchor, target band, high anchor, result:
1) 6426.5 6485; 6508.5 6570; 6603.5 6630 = 0.8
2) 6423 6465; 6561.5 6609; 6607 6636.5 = 1.3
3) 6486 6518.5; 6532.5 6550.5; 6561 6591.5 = -0.5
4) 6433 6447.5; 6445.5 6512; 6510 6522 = -0.2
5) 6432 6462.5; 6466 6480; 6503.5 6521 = 0.2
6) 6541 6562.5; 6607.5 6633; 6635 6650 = -0.6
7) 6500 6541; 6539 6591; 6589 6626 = 1.0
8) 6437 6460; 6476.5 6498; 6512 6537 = 0.7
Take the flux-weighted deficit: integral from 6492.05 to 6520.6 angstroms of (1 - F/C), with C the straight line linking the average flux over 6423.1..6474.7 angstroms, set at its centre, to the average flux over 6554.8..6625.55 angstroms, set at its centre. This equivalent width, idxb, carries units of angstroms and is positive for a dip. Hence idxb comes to 0.4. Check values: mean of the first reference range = 6.34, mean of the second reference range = 6.28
